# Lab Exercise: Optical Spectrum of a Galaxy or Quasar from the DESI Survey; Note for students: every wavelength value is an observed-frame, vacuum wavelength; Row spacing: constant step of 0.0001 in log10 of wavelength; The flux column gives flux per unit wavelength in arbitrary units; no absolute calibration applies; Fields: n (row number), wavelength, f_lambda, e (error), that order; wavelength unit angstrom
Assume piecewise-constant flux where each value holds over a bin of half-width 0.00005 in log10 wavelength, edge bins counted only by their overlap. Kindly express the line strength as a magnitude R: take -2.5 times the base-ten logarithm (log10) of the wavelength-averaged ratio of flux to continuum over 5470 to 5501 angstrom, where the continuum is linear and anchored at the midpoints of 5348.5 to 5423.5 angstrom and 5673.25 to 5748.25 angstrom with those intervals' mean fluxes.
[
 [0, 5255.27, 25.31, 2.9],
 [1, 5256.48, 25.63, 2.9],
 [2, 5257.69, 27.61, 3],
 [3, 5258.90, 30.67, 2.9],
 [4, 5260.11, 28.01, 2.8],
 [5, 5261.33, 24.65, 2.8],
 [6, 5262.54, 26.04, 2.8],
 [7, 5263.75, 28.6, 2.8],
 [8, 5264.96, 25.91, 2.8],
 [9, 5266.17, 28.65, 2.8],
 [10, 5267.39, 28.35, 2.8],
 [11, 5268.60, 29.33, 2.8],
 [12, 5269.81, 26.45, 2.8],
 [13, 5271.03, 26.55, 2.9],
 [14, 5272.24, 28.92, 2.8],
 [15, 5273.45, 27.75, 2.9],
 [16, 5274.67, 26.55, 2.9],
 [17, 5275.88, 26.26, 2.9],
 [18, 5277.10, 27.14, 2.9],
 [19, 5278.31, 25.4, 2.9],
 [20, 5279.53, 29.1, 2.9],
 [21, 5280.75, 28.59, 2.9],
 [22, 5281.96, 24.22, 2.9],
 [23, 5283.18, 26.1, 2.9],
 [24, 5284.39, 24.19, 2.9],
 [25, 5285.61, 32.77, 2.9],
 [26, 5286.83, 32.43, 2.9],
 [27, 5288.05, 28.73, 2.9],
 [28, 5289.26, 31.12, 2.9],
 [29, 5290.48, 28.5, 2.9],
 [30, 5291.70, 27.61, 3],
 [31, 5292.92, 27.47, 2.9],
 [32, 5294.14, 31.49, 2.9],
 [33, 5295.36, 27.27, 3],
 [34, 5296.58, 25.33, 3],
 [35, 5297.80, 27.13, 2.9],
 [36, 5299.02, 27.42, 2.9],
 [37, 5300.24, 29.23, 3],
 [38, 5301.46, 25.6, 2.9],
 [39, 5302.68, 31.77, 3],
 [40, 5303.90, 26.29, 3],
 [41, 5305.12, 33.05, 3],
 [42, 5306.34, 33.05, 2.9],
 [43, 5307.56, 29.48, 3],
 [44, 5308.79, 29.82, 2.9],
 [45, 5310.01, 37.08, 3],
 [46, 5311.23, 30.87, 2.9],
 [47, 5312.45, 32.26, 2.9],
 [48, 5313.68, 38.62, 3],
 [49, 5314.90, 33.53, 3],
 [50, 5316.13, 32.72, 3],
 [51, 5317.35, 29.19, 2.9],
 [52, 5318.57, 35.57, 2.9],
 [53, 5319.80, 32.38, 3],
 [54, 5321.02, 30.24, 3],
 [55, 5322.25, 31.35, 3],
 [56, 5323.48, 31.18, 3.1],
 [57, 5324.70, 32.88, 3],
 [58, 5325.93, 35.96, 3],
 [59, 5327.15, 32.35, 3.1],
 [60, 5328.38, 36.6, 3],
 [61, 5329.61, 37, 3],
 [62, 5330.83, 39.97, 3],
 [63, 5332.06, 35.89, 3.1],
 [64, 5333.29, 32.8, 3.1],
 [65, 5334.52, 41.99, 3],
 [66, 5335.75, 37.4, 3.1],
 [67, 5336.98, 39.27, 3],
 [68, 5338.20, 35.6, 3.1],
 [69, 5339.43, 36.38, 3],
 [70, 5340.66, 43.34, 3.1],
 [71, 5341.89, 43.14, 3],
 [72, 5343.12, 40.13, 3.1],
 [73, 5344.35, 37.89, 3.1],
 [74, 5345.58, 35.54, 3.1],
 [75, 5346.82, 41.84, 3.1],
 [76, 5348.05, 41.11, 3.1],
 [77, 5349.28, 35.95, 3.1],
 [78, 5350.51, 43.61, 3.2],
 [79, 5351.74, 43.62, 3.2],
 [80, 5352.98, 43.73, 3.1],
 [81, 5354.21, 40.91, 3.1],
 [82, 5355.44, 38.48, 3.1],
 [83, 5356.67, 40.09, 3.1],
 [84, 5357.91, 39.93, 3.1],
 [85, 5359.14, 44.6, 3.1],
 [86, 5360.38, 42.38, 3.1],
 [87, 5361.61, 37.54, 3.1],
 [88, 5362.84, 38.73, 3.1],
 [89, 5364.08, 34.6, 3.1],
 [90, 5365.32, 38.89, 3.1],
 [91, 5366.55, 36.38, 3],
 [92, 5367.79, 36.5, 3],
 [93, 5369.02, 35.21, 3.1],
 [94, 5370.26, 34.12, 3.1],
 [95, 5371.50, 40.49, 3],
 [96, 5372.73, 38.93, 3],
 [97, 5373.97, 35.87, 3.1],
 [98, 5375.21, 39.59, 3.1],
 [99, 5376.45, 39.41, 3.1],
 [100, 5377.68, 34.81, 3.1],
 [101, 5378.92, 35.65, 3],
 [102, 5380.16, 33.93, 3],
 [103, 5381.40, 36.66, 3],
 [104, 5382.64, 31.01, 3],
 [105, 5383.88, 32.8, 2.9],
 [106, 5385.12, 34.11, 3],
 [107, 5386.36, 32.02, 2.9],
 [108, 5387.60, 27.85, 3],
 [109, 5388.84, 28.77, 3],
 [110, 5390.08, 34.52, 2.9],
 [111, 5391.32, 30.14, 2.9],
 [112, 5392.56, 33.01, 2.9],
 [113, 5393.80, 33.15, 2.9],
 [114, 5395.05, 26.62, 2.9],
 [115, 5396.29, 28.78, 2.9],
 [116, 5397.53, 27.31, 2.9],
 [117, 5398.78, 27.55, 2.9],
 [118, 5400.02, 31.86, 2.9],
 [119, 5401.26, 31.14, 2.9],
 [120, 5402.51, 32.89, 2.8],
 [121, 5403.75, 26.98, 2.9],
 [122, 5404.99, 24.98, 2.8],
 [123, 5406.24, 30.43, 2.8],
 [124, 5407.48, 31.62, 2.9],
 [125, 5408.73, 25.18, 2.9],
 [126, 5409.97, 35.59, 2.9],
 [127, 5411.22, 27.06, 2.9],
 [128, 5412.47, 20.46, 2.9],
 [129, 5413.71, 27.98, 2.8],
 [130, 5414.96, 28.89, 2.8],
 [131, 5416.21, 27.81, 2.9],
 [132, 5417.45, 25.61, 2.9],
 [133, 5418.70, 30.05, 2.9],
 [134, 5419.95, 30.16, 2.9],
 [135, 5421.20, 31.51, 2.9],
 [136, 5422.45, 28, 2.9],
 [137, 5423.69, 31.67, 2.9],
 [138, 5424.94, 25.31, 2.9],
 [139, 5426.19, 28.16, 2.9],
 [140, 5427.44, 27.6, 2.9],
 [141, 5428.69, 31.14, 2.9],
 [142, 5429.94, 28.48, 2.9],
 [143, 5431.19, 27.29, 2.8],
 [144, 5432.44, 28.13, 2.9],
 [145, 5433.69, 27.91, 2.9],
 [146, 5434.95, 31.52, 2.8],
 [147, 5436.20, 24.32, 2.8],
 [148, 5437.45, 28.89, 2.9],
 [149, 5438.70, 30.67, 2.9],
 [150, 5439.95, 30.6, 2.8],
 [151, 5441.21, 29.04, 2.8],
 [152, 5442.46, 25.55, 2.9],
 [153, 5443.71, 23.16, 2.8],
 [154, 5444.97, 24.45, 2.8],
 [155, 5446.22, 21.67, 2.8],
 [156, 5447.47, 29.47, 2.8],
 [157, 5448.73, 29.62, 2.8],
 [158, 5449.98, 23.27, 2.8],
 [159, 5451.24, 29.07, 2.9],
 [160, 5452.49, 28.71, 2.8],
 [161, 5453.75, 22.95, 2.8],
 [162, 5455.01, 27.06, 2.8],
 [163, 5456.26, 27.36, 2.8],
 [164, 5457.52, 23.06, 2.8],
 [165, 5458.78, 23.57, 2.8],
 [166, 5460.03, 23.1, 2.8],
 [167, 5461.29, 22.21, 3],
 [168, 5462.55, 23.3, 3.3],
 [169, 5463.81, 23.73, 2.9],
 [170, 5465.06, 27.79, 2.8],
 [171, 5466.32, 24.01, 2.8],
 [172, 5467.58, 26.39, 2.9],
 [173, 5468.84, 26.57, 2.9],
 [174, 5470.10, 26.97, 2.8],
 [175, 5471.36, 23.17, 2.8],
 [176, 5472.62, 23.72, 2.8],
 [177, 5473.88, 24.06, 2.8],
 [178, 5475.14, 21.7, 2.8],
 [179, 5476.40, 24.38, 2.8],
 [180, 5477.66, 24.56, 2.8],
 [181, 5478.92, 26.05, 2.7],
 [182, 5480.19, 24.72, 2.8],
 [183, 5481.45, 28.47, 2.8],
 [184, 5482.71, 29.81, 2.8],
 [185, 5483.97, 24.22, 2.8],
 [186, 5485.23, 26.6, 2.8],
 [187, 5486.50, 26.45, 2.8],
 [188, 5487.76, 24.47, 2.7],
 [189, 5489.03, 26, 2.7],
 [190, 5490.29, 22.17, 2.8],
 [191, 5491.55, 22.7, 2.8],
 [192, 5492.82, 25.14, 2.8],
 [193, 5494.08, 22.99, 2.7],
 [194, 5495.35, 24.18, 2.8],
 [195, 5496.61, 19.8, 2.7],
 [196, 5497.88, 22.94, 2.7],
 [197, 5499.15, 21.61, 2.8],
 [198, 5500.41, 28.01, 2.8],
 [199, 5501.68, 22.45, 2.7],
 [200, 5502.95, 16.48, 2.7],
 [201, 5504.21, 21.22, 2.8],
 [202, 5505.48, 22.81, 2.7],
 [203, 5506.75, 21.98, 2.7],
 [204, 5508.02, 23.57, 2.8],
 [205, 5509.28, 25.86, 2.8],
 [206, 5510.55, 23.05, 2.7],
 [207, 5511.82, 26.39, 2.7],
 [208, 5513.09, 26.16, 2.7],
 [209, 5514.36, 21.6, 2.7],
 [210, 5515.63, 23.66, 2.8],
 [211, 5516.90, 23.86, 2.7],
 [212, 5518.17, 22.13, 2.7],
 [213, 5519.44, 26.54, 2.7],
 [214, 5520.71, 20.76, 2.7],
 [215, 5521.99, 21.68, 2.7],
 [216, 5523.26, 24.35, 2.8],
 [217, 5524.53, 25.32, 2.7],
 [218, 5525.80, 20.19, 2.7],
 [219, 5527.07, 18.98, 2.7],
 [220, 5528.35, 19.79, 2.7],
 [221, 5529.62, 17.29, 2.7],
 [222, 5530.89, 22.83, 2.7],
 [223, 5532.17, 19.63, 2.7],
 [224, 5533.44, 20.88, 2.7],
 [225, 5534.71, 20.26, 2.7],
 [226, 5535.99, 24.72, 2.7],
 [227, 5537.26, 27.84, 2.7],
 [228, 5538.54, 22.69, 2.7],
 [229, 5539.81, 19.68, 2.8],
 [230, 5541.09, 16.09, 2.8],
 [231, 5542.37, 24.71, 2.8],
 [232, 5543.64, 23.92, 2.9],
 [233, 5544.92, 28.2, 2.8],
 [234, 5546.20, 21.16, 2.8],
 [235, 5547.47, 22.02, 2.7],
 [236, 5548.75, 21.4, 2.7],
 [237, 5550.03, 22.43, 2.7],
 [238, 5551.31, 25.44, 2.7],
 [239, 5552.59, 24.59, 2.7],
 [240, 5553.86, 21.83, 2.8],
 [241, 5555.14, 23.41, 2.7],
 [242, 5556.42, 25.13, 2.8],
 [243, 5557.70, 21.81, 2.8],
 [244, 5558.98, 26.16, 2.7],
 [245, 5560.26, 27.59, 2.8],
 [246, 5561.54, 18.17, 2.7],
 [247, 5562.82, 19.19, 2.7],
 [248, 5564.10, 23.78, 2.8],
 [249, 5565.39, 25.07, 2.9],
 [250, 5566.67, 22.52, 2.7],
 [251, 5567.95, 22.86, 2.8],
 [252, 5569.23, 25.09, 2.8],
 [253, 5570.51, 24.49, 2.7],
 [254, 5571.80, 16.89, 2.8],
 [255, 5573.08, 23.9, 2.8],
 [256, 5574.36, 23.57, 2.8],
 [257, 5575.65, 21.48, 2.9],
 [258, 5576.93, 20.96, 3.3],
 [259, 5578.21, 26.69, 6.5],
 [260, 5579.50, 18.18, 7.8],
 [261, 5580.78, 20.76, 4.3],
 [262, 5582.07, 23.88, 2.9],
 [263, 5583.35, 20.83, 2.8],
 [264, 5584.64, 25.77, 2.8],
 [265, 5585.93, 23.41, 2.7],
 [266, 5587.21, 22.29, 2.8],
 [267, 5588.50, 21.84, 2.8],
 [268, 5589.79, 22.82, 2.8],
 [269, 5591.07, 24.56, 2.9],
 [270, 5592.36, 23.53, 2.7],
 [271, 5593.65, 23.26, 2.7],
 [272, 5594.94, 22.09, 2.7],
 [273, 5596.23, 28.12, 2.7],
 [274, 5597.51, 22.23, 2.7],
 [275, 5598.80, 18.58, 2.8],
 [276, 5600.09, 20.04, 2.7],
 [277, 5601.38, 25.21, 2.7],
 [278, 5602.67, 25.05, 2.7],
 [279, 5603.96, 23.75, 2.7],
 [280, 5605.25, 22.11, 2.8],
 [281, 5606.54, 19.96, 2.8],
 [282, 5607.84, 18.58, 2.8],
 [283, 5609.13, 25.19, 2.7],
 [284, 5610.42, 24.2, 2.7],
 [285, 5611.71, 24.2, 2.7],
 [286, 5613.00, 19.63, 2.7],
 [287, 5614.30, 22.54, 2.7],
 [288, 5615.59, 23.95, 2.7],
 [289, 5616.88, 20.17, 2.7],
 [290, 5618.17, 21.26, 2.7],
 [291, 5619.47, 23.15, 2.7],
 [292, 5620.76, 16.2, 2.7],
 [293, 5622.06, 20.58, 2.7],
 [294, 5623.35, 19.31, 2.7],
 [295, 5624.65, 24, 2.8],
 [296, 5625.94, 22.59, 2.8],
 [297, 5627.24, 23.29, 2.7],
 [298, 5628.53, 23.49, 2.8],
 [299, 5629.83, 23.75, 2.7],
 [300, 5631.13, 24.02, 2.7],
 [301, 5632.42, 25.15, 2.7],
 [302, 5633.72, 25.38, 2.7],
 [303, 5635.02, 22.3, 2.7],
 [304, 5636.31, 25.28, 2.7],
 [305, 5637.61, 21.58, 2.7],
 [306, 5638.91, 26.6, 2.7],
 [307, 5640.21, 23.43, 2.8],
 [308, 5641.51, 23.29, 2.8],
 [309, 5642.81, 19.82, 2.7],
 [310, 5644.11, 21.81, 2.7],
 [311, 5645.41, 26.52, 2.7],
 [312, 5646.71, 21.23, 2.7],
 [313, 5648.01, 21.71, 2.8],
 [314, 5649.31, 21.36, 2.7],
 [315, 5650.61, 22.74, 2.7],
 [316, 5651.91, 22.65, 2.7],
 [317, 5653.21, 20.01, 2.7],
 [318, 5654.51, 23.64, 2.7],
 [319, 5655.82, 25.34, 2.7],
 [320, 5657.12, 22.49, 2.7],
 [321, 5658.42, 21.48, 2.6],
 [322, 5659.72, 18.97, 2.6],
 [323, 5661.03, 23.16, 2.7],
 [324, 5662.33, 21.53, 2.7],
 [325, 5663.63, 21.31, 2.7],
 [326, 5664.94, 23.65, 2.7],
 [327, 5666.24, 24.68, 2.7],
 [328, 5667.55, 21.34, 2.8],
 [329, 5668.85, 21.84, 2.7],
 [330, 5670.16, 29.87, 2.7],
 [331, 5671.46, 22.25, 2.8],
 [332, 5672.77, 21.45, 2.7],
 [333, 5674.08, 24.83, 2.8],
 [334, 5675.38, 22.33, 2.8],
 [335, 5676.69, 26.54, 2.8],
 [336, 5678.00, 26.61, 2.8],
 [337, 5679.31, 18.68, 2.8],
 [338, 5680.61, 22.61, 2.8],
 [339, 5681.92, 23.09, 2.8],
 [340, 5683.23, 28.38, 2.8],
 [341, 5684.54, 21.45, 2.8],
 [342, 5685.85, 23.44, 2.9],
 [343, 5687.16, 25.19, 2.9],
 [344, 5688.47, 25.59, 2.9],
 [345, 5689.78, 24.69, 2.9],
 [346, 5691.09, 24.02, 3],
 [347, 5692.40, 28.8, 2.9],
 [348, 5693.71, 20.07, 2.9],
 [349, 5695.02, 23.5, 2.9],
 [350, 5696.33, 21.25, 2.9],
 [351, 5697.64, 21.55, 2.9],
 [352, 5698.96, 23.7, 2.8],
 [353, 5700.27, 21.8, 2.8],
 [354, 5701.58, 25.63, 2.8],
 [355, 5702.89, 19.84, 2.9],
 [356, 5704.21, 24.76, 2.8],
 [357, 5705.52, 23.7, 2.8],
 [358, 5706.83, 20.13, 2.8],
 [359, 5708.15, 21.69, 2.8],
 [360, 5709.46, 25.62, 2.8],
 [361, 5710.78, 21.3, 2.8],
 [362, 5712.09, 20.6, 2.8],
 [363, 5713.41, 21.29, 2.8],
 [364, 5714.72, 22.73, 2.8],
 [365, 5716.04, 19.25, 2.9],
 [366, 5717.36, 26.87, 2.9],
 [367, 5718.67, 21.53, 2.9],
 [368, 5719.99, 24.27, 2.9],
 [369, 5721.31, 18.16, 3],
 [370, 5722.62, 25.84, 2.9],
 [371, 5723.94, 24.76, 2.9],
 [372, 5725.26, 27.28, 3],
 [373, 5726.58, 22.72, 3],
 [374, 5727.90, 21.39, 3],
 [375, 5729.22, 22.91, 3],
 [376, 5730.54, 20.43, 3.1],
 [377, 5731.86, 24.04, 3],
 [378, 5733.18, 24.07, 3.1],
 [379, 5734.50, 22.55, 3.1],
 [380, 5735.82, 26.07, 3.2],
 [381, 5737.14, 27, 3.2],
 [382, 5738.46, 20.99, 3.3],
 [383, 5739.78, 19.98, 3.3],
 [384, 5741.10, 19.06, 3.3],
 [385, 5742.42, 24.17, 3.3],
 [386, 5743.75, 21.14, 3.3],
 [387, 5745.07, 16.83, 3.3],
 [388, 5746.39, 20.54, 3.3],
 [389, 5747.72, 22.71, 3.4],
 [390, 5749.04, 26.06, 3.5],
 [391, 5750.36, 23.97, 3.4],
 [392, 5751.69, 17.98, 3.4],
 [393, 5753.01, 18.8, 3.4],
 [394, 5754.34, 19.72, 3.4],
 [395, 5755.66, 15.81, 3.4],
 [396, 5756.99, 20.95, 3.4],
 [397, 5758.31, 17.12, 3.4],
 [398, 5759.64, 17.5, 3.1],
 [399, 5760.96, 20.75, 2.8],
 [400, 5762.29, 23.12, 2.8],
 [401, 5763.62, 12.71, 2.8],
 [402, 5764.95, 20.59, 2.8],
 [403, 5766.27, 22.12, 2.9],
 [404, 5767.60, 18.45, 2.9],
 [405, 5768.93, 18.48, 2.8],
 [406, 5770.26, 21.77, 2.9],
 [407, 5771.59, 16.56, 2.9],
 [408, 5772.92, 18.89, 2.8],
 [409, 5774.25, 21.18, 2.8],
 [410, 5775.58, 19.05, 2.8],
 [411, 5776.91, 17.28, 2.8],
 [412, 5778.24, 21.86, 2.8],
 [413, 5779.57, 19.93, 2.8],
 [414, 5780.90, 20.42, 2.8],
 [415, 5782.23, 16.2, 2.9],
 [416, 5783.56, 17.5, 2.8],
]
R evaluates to 0.23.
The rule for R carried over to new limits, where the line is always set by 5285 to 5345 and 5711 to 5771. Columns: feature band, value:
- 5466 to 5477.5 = 0.17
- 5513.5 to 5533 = 0.24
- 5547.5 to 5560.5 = 0.12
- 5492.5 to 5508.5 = 0.24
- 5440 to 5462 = 0.15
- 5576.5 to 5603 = 0.12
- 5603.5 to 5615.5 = 0.13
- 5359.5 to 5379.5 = -0.19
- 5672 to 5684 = -0.03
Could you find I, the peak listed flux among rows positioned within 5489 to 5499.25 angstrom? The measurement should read 26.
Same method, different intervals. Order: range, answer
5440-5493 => 29.81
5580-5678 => 29.87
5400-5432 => 35.59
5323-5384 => 44.6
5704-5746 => 27.28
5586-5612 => 28.12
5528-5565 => 28.2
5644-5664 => 26.52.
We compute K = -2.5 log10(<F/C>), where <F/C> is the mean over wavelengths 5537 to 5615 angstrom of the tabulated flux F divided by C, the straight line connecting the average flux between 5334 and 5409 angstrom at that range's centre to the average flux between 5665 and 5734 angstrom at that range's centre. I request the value 0.22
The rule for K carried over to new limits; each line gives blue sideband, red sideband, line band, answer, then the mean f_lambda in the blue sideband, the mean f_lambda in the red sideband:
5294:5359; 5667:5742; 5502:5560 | 0.252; 35.1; 23.2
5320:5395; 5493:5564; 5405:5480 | 0.114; 36.7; 22.7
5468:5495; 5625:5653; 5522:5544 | 0.128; 25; 23.2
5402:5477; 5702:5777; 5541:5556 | 0.076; 26.9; 21.4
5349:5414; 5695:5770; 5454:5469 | 0.258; 34.2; 21.7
